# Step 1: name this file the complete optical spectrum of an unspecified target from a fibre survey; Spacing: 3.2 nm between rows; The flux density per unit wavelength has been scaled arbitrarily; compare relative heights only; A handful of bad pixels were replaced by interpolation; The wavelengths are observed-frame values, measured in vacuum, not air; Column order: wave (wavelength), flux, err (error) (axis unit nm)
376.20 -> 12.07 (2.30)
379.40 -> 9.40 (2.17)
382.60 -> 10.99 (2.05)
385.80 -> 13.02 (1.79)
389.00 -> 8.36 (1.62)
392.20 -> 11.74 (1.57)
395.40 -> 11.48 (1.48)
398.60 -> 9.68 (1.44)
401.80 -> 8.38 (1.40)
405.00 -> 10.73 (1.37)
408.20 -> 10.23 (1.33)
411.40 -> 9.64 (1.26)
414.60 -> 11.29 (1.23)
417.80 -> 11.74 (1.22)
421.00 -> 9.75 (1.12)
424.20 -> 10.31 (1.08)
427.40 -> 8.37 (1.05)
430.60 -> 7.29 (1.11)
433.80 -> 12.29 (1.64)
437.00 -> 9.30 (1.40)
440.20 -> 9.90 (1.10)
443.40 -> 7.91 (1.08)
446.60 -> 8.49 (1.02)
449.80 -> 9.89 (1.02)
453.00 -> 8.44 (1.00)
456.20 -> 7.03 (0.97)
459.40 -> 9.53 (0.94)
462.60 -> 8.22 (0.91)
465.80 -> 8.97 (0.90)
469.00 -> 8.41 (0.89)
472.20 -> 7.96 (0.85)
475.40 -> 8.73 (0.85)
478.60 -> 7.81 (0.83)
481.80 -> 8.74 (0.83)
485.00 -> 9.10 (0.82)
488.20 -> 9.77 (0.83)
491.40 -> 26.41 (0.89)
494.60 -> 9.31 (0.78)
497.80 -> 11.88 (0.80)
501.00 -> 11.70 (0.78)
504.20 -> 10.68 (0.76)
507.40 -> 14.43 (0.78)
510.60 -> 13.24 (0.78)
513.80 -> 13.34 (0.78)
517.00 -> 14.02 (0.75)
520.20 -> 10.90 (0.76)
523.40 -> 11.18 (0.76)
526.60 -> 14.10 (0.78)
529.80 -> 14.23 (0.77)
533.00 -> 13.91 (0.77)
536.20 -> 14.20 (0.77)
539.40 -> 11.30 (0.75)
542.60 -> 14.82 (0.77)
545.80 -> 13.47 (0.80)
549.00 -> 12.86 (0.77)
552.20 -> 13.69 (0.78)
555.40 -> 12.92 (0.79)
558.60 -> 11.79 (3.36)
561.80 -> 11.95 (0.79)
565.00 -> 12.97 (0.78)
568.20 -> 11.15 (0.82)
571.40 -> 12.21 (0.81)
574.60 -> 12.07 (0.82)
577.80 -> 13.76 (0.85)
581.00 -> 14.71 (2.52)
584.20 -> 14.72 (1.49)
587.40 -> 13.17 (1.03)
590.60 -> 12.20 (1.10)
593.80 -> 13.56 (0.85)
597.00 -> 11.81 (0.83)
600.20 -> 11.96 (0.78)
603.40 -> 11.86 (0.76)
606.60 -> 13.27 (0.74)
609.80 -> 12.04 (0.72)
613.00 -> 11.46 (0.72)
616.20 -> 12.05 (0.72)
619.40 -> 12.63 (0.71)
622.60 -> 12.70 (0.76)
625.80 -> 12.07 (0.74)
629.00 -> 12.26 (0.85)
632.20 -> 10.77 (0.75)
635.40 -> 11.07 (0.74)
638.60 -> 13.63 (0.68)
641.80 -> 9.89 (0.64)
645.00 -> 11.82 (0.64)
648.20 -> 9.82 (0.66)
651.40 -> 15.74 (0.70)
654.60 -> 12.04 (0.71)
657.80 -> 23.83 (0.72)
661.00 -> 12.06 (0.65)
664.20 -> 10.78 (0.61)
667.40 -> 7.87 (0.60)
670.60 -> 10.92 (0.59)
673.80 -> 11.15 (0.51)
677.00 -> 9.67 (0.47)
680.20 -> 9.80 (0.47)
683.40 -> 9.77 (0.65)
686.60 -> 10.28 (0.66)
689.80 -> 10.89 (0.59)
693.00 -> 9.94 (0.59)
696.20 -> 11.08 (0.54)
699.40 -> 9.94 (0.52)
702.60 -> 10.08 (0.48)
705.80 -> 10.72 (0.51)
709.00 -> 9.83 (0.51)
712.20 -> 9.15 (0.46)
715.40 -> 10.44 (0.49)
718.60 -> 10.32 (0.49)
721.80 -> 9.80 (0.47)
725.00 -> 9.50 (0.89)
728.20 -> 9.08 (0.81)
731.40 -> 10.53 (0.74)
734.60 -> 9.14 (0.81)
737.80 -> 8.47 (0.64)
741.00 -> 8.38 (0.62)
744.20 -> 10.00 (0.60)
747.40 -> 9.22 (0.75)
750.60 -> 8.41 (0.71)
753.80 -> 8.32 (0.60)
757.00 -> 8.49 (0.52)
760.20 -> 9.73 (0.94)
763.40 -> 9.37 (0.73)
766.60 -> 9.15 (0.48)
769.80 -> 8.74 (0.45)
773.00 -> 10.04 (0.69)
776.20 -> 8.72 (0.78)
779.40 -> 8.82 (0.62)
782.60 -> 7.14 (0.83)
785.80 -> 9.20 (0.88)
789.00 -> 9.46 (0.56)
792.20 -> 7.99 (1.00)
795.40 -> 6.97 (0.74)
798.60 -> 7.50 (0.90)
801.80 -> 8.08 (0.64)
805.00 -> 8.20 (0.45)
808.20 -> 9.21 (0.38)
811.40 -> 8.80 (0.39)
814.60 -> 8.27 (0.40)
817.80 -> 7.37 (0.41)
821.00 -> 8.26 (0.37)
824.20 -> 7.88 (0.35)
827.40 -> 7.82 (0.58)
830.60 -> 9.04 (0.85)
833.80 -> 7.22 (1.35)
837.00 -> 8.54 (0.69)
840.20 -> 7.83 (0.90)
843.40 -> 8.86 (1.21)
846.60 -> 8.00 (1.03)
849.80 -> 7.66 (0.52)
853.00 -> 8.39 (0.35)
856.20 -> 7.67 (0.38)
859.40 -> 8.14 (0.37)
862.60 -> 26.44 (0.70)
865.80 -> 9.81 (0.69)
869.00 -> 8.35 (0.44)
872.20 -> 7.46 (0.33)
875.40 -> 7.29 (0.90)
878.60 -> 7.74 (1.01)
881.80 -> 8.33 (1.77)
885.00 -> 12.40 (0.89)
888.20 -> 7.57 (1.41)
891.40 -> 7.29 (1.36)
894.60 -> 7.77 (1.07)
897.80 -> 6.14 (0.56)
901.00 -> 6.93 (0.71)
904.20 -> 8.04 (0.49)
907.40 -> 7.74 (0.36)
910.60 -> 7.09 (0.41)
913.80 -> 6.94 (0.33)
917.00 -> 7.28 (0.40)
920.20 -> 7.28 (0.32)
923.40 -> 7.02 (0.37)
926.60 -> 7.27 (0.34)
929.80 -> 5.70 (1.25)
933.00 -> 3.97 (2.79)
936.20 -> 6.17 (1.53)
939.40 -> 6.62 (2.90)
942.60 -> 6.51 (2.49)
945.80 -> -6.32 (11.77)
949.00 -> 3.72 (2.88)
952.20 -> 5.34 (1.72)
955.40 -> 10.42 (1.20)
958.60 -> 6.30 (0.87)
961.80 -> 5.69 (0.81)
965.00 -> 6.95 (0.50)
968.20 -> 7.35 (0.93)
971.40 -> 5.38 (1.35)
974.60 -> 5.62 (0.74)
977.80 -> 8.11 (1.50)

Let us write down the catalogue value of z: 0.315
